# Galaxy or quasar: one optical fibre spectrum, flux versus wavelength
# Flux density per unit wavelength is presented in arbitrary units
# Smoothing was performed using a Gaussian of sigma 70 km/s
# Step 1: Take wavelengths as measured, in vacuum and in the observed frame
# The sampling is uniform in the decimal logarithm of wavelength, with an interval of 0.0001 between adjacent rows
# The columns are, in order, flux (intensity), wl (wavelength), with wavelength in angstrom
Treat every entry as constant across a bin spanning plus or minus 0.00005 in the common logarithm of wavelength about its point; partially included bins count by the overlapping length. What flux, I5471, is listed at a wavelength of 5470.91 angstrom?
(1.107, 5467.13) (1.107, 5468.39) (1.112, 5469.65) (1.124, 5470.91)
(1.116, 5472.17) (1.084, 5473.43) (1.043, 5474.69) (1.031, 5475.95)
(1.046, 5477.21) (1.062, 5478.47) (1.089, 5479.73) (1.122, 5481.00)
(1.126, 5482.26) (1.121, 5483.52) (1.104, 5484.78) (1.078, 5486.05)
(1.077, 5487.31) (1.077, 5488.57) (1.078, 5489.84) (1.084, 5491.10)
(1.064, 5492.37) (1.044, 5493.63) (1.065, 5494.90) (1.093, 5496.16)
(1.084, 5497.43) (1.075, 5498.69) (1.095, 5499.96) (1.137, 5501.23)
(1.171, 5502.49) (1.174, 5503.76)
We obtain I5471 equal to 1.124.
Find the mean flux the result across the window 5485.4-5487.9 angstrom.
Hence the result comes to 1.08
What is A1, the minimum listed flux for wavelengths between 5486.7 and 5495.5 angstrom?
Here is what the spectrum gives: 1.044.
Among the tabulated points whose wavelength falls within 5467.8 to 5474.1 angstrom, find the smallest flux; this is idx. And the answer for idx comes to 1.084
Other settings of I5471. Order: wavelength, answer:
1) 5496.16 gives 1.093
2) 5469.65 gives 1.112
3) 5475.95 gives 1.031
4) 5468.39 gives 1.107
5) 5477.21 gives 1.046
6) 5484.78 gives 1.104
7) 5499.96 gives 1.095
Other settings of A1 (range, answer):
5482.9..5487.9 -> 1.077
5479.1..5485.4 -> 1.089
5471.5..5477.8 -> 1.031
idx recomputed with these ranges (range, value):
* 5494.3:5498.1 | 1.065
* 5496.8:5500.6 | 1.075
